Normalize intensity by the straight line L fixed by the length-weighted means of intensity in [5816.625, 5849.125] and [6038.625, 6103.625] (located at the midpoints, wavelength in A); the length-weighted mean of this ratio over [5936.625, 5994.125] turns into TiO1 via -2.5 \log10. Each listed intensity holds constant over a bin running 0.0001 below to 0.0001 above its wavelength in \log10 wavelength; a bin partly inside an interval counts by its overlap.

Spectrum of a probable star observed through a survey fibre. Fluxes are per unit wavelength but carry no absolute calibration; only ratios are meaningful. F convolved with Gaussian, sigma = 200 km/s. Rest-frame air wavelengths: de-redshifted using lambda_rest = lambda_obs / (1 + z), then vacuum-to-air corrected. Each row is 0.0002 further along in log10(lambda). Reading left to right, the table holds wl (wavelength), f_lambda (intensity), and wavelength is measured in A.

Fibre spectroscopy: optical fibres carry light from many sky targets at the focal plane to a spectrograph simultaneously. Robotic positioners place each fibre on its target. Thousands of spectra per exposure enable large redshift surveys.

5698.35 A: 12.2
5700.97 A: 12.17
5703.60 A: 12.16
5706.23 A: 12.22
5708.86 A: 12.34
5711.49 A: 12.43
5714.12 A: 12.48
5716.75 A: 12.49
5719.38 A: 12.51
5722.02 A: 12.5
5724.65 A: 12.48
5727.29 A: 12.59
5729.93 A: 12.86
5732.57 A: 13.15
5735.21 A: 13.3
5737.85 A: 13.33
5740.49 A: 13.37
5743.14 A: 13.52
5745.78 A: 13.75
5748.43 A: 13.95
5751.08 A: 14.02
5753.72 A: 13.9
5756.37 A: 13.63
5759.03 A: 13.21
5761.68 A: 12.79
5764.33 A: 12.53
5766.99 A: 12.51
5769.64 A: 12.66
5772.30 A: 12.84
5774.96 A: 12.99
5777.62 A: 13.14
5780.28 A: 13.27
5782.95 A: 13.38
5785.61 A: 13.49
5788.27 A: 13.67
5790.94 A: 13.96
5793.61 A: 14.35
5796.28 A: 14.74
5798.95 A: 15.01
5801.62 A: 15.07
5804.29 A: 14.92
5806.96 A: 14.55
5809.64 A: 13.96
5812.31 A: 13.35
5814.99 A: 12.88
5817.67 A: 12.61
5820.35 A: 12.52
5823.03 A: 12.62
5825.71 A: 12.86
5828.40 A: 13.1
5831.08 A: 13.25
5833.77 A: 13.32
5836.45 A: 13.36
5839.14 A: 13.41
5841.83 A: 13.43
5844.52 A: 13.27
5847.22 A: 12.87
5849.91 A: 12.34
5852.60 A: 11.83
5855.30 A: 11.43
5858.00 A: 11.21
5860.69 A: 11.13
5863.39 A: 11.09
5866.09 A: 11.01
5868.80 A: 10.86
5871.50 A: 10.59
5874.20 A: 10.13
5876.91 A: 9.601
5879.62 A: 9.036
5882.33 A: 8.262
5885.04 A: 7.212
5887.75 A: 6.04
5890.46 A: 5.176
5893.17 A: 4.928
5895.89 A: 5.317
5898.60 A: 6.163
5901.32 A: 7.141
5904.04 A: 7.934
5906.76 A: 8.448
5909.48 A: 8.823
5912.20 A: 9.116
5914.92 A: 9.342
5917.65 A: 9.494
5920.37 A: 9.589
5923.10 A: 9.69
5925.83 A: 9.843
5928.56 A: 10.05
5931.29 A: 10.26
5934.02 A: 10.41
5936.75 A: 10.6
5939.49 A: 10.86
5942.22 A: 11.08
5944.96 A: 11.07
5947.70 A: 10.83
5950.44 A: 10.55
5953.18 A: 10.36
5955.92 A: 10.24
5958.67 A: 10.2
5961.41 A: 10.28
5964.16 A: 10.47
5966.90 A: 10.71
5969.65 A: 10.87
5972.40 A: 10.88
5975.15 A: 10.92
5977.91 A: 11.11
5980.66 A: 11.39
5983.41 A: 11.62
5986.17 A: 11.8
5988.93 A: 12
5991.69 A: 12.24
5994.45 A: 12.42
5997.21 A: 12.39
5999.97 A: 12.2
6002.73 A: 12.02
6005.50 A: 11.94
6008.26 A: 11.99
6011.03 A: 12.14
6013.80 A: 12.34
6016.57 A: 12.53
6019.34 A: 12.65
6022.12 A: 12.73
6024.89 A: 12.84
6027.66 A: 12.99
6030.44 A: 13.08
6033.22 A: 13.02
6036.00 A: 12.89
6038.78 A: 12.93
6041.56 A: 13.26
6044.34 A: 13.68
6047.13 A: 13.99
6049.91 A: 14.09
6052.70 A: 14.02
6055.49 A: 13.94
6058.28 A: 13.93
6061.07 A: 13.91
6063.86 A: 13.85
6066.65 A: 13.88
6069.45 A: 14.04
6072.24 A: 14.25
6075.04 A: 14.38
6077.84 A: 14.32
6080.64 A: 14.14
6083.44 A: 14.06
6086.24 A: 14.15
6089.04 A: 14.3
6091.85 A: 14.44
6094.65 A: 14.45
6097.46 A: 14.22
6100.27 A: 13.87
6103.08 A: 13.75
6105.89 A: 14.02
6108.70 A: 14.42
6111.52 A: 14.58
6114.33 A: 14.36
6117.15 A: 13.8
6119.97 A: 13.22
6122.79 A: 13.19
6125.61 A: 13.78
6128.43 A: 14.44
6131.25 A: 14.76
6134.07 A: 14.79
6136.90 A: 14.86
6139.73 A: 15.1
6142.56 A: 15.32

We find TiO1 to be 0.230 mag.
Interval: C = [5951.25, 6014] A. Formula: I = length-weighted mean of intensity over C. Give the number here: 11.4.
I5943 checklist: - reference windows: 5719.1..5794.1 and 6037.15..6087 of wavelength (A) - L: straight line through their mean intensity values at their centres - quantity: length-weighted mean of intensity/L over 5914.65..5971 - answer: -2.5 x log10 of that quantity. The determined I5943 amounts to 0.30 mag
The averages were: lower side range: 13.2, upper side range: 13.9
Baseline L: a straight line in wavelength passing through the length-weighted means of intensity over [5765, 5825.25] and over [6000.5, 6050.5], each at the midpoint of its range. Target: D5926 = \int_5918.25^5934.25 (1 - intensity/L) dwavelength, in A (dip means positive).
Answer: 3.9 A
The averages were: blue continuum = 13.5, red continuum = 12.8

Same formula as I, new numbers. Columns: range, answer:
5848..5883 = 10.7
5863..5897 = 8.34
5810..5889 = 11.6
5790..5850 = 13.6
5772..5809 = 14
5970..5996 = 11.6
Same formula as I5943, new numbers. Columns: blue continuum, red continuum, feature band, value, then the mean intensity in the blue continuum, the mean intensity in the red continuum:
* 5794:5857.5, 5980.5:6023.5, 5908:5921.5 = 0.346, 13.3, 12.2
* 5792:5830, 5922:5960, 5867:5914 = 0.421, 13.7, 10.4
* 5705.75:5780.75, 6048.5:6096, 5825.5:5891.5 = 0.211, 13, 14.1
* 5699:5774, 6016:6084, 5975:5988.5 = 0.174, 12.9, 13.6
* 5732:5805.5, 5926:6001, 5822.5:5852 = -0.032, 13.6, 11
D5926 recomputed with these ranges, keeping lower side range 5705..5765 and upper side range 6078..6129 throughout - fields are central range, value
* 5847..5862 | 1.84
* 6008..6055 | 2.75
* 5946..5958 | 2.77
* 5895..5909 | 6.56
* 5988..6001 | 1.42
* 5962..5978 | 3.40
